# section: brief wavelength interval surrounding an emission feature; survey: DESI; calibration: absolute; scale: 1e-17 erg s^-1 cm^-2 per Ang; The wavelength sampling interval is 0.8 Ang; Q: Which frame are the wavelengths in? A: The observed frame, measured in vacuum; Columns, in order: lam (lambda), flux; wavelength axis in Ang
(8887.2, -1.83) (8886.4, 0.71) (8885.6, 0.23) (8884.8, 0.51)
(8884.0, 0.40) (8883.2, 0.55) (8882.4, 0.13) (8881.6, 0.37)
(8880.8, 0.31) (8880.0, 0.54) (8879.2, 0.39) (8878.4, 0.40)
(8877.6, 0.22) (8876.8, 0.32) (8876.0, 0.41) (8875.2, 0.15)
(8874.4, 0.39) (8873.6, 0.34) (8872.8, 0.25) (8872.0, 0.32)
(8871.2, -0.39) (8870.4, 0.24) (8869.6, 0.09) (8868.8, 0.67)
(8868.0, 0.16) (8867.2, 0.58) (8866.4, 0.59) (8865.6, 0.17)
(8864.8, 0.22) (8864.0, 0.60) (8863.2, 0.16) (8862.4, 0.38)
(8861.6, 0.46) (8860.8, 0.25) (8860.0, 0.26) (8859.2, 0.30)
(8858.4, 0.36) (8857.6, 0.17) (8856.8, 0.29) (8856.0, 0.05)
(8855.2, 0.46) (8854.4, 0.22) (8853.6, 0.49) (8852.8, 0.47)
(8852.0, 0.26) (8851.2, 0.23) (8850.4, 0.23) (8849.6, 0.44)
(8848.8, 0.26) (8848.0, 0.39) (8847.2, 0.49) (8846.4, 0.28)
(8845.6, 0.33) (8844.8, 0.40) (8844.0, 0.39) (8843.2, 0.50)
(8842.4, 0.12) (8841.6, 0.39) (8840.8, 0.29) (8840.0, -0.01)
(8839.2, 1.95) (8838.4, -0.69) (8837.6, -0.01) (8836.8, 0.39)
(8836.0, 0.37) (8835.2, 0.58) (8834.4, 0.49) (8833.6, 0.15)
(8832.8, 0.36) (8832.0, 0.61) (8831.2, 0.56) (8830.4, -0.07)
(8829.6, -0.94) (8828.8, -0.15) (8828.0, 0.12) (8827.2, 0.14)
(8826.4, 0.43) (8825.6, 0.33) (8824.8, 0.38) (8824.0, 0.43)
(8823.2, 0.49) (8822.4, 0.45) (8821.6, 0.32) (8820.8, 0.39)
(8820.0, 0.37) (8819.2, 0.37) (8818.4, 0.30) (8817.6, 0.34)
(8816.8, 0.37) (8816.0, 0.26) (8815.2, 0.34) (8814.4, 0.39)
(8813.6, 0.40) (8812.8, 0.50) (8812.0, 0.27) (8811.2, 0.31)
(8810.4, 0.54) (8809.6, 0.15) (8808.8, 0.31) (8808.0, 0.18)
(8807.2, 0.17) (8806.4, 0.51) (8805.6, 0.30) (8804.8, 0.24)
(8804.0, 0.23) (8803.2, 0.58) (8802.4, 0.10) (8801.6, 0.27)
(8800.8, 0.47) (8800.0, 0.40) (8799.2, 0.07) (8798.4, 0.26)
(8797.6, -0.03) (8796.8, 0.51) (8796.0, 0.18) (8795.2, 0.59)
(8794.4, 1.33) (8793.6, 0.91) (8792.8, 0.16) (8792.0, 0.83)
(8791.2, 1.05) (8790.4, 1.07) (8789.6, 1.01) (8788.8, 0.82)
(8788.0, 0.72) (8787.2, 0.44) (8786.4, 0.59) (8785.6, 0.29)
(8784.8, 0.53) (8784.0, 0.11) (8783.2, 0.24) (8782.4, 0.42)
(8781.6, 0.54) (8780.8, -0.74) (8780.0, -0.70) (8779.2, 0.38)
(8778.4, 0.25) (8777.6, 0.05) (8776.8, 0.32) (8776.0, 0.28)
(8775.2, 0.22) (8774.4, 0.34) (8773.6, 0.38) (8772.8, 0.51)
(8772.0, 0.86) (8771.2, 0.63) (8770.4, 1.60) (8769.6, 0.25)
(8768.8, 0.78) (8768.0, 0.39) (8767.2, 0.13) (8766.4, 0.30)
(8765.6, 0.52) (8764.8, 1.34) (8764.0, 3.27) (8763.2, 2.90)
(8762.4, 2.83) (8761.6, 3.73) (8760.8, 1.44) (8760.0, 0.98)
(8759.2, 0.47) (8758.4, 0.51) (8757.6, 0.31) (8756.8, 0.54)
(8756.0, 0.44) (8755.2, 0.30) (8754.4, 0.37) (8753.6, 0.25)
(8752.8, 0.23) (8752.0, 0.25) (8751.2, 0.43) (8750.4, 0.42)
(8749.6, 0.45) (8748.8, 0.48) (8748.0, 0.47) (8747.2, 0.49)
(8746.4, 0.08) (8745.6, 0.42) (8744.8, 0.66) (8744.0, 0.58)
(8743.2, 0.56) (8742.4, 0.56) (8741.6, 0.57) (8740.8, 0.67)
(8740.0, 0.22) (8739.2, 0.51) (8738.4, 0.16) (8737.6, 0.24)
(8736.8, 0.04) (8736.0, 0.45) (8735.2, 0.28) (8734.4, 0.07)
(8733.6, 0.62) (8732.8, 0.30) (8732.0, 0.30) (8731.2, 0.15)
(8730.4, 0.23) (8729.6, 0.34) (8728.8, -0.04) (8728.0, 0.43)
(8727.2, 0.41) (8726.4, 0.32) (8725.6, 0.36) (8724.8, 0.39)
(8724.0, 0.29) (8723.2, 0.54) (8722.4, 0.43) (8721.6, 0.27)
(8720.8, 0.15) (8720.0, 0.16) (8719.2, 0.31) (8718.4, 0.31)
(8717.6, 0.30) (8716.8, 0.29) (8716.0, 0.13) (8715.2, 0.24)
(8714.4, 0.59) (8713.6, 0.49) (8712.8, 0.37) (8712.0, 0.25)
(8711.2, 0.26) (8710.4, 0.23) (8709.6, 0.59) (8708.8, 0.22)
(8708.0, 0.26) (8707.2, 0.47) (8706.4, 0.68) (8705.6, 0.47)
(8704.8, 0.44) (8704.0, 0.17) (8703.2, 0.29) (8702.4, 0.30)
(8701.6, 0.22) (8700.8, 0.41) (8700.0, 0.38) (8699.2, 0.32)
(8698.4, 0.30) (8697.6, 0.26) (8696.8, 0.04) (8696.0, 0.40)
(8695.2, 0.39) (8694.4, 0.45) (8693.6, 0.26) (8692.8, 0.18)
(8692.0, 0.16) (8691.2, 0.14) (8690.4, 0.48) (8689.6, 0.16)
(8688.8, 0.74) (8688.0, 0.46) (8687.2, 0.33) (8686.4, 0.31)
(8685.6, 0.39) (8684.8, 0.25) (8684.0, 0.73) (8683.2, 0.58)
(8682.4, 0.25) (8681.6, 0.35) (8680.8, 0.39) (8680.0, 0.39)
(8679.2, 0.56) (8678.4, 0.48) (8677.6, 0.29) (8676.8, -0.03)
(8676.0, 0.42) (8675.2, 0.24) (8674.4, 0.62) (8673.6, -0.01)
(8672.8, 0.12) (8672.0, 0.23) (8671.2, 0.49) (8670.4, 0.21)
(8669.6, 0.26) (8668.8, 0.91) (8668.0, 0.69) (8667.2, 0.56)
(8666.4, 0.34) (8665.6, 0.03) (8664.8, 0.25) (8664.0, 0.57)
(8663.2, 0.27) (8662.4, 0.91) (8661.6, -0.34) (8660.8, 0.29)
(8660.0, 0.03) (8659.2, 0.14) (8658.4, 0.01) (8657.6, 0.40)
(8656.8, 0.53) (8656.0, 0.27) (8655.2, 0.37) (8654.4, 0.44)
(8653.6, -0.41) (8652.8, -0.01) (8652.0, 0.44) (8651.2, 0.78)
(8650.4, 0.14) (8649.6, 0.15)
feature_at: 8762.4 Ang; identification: Halpha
